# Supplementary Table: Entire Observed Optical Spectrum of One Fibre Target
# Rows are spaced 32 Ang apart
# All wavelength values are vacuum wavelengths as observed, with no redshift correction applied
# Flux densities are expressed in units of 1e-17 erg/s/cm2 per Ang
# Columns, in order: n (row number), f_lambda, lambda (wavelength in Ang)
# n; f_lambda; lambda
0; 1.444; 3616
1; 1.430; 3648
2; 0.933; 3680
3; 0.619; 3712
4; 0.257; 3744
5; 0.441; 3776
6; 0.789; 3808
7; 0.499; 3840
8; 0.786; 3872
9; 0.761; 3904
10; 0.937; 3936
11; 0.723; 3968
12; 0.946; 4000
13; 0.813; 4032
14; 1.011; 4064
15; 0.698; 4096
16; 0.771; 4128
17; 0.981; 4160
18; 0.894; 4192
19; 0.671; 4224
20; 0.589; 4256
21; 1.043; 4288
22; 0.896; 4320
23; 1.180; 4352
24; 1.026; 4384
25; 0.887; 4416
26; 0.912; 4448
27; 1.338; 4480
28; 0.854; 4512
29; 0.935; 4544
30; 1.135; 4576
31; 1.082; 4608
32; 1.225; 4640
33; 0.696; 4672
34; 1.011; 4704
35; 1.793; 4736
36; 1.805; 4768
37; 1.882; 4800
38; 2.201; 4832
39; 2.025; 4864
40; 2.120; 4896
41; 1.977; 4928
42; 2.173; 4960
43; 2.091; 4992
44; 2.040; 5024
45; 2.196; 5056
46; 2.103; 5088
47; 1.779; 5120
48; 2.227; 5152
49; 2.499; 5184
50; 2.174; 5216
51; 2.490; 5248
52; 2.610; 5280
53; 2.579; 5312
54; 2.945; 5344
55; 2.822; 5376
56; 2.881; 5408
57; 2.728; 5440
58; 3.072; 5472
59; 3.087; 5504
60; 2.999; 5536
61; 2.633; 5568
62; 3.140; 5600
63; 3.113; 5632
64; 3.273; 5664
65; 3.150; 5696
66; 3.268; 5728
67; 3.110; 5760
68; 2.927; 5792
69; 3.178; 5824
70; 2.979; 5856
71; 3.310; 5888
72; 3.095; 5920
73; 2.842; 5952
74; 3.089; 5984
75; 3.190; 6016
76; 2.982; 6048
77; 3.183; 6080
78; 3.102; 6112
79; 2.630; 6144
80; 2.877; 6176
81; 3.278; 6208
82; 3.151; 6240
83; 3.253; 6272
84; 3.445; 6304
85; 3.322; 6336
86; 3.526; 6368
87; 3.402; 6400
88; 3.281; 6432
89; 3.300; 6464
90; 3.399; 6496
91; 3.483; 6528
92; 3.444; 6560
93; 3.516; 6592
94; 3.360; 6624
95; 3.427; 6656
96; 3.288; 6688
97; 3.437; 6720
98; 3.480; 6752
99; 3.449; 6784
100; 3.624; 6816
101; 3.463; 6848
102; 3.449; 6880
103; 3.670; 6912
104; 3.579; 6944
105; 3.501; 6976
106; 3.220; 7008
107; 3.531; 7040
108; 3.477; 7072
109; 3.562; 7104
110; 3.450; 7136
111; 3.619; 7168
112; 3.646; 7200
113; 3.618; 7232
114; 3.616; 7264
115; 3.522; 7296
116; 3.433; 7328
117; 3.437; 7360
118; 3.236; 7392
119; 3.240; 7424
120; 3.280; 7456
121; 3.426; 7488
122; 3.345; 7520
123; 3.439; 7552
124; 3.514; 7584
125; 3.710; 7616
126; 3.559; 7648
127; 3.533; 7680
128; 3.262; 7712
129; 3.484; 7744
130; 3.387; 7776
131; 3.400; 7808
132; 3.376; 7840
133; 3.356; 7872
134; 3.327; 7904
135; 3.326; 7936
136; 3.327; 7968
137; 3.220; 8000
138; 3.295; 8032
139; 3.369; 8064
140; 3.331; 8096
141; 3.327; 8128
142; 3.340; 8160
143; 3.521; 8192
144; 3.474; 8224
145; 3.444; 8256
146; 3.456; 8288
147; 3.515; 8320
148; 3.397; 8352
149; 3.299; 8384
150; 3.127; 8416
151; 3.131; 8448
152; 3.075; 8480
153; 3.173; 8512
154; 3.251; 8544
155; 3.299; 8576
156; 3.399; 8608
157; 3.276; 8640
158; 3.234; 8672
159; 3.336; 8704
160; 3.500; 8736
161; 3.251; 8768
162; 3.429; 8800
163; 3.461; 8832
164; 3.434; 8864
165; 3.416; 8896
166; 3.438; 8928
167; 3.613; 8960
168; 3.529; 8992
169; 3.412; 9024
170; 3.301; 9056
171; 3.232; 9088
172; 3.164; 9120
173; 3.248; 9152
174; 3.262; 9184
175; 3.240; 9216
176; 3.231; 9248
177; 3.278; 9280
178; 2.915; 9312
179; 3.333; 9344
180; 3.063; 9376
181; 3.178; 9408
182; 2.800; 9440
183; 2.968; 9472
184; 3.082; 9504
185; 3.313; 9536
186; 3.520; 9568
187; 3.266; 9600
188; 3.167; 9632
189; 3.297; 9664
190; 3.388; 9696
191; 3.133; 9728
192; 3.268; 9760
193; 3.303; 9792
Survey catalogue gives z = 0.187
